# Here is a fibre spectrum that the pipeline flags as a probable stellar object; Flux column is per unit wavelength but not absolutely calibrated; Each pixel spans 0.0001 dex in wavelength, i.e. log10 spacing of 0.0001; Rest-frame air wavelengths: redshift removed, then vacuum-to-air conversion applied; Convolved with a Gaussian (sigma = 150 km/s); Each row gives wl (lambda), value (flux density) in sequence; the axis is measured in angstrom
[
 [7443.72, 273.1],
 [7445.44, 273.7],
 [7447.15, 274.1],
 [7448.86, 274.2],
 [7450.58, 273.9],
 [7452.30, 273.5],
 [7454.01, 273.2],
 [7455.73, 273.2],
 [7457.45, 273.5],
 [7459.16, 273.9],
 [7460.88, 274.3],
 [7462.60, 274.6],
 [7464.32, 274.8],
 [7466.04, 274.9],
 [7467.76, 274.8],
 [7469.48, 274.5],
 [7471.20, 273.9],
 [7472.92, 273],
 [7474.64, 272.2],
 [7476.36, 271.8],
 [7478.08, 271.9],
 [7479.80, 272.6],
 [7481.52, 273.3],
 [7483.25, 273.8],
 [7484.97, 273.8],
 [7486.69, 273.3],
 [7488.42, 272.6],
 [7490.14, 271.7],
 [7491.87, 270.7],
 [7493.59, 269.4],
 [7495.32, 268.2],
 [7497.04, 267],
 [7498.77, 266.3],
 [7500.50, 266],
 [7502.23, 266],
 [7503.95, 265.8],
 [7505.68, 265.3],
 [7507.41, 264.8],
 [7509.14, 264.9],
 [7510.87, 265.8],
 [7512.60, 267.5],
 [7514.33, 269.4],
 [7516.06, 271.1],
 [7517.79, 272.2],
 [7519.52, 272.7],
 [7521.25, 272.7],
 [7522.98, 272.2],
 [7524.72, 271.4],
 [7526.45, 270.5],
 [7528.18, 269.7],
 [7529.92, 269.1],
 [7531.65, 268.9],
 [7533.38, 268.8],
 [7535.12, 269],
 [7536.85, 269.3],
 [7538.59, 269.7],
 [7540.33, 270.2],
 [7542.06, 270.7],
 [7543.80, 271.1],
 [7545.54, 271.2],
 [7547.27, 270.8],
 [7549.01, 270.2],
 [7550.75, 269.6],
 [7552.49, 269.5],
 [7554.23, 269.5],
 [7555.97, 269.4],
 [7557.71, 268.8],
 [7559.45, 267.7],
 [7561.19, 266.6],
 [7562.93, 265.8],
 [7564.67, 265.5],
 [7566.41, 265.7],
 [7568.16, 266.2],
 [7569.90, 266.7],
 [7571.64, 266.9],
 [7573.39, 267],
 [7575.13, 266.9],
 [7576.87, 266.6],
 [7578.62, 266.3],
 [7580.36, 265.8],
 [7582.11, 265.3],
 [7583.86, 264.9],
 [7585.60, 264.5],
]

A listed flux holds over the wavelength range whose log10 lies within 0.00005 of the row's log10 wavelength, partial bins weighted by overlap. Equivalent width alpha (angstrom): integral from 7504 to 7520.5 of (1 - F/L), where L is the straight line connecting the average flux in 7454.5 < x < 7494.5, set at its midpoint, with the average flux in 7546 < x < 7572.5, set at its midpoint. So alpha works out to 0.17 angstrom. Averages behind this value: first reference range 273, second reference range 268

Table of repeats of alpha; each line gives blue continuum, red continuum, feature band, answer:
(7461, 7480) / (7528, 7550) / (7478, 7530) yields 0.4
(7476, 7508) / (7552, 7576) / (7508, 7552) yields -0.2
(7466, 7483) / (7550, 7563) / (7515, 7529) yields -0.1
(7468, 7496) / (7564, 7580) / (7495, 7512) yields 0.3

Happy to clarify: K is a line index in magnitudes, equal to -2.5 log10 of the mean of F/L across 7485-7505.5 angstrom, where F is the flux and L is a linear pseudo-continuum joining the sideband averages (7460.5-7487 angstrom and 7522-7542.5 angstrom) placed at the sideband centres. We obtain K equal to 0.01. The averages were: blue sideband 274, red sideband 270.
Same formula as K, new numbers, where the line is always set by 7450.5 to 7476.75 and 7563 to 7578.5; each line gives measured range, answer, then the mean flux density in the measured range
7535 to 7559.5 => -0.008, 270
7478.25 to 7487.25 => -0.004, 273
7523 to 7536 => -0.002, 270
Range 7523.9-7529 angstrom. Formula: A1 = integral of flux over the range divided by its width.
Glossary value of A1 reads 271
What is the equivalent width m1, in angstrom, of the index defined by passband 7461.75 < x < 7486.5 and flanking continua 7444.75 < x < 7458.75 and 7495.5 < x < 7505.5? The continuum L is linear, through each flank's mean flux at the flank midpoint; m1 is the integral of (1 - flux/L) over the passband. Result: -0.29 angstrom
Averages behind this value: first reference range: 274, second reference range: 266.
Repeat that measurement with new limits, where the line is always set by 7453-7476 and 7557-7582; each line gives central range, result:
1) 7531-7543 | 0.0 angstrom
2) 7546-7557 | -0.1 angstrom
